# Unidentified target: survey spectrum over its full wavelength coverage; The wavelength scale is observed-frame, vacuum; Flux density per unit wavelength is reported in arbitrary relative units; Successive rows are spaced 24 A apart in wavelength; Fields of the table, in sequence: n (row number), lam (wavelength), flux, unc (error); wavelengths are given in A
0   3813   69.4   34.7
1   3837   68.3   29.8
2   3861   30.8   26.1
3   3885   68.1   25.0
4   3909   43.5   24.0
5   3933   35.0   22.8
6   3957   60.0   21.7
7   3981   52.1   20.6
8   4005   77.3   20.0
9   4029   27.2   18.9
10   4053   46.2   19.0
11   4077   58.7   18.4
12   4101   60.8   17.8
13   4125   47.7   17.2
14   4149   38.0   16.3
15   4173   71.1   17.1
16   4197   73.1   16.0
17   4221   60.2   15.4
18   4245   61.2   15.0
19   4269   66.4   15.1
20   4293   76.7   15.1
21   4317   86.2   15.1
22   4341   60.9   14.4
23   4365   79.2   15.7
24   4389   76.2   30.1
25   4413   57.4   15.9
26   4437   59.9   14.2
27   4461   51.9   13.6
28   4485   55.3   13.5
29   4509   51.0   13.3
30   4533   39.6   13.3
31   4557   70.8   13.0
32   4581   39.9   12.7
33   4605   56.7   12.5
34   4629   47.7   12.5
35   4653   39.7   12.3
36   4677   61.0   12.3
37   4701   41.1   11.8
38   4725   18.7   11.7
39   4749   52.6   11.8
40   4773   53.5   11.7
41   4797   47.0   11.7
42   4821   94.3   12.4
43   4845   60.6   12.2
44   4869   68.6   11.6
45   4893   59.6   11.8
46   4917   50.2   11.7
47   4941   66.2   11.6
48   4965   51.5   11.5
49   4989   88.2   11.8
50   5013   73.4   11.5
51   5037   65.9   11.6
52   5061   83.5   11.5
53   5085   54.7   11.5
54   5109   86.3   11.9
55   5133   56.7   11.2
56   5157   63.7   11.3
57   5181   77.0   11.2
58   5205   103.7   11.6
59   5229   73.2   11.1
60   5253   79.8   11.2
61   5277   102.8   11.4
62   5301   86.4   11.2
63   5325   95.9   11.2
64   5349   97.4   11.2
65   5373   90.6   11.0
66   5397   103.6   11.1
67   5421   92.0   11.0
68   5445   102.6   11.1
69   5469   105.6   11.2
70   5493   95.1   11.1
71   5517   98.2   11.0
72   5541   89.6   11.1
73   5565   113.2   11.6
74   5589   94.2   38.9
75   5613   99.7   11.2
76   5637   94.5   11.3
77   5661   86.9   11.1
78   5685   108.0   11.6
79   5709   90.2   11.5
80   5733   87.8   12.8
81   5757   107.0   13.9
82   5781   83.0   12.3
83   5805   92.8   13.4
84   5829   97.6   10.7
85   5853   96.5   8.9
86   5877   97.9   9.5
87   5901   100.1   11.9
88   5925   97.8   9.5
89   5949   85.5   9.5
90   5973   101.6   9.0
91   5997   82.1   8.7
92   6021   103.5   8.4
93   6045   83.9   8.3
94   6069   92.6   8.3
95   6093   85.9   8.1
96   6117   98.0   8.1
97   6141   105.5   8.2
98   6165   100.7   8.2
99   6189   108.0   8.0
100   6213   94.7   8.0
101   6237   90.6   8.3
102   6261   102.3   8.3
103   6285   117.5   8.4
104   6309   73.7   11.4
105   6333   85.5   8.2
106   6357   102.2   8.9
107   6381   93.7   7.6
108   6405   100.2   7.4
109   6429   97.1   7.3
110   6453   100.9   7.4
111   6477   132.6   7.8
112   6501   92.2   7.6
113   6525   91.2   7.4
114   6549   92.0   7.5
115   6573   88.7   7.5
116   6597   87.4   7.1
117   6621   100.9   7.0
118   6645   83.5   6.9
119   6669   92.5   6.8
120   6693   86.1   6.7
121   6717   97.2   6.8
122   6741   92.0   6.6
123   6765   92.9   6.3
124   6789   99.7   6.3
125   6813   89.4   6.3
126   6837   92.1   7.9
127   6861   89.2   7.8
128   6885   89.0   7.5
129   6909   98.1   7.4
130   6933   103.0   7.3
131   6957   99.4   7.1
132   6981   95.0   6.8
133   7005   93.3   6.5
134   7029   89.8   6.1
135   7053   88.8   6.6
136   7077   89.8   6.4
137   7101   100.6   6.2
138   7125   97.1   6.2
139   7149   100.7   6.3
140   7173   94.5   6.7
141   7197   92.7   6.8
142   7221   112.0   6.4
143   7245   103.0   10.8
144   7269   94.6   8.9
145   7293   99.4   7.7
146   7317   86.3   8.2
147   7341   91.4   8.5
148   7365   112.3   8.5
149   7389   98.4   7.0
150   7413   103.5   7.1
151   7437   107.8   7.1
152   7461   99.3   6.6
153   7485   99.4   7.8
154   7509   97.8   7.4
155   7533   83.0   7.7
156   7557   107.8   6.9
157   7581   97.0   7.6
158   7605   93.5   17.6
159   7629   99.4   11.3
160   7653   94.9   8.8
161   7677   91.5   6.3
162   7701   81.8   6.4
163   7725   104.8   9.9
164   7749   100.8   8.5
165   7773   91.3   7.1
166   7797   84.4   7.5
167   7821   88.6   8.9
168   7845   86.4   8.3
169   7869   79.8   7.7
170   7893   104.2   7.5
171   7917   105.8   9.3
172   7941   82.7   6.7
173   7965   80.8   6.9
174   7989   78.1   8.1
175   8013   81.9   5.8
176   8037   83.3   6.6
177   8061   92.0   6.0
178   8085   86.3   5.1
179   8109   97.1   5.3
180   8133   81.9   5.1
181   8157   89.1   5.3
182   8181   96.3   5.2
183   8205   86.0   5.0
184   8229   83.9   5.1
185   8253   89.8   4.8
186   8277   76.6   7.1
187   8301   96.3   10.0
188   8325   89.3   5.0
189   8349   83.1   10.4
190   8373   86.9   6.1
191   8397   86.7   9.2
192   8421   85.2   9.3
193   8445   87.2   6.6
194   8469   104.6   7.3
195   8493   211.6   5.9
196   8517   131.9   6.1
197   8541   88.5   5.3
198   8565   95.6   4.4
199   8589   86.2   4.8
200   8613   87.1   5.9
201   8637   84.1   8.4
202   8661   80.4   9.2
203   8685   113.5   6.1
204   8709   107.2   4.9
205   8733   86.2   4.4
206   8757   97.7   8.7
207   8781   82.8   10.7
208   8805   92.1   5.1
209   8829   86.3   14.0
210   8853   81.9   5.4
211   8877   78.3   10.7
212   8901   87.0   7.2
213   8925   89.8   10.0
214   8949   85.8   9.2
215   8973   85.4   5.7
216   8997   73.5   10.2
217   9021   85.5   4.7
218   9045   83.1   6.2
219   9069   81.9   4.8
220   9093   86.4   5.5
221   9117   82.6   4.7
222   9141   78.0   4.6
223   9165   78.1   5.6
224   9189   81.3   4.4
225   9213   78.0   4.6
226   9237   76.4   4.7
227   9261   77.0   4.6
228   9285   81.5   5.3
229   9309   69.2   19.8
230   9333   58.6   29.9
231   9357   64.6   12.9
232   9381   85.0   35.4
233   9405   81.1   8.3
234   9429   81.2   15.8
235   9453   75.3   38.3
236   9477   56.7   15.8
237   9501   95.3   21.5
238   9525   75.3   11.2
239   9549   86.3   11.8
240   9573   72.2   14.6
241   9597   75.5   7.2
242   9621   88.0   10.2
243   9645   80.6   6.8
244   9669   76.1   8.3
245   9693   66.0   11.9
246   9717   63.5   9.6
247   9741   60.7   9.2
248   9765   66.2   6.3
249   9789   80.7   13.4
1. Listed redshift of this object 0.293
